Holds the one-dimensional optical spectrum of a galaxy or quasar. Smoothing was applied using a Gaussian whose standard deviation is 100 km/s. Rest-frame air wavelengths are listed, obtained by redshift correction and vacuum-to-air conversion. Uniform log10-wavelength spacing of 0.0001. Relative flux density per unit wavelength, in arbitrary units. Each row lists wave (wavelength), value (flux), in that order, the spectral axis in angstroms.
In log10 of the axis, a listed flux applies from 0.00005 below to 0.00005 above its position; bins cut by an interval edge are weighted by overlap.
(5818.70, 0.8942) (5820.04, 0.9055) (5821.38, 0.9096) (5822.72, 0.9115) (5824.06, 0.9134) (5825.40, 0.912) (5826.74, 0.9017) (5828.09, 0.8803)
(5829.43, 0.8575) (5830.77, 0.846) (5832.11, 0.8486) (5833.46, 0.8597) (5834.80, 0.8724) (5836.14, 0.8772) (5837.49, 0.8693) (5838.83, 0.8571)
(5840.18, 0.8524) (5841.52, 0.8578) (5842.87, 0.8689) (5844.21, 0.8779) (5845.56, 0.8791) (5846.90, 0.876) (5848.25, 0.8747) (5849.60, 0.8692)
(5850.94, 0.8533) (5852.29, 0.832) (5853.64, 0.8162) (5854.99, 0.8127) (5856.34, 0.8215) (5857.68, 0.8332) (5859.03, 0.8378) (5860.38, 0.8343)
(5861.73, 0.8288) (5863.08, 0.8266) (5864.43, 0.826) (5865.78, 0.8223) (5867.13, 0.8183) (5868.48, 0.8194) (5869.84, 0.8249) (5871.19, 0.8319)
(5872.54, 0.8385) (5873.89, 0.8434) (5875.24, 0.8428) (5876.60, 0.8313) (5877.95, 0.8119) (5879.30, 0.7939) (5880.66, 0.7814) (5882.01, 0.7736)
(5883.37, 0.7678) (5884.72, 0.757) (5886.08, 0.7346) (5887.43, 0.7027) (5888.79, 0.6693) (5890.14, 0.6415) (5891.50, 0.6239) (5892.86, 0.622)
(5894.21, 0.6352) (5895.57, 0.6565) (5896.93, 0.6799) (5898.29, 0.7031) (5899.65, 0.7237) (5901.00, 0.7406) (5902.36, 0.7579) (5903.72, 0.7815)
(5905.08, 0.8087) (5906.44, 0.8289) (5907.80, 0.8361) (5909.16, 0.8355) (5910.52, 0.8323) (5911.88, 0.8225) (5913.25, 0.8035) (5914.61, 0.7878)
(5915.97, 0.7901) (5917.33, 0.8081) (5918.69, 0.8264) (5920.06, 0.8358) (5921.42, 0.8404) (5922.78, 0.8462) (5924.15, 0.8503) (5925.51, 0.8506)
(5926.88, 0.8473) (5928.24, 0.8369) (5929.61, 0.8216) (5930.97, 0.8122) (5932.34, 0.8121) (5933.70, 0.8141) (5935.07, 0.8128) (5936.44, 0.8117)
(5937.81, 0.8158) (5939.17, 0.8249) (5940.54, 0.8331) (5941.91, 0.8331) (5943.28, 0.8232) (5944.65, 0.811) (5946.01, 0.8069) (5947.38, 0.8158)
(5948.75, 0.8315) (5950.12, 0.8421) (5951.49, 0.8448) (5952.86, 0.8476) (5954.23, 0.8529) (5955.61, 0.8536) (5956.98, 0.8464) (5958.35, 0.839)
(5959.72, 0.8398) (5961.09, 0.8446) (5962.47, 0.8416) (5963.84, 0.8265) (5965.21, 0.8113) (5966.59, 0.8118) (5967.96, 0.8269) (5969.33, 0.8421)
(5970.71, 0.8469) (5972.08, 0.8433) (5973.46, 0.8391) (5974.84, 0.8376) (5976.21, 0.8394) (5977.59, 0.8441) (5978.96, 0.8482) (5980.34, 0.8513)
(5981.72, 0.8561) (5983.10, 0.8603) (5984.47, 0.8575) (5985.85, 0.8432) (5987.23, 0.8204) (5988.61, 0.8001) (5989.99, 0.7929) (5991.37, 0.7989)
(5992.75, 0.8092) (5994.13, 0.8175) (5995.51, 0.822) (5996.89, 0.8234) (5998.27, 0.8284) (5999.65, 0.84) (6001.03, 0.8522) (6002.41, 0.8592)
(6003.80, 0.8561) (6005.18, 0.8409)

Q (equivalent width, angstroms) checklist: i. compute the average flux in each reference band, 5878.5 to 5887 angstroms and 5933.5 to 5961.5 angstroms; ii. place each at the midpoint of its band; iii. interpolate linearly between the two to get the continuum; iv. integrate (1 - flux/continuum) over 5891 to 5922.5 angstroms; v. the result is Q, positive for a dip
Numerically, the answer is 1.0 angstroms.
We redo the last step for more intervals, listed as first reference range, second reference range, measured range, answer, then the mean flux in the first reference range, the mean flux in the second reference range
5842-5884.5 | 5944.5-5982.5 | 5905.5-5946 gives 0.5 angstroms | 0.831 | 0.838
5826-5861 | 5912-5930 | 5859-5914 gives 4.3 angstroms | 0.857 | 0.826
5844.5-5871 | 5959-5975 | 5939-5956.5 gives 0.0 angstroms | 0.838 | 0.834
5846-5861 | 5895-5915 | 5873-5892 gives 1.1 angstroms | 0.843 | 0.774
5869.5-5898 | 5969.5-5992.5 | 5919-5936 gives -1.0 angstroms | 0.744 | 0.836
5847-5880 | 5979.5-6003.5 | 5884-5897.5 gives 2.6 angstroms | 0.832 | 0.832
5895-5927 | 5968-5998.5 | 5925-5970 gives -0.9 angstroms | 0.795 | 0.833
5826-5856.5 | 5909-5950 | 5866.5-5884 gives 0.7 angstroms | 0.86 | 0.823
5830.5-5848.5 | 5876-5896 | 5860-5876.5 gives -1.2 angstroms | 0.866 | 0.721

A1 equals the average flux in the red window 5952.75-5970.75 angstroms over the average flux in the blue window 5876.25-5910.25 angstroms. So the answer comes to 1.13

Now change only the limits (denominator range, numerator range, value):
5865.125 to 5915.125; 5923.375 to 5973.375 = 1.08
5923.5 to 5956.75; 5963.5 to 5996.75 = 1.00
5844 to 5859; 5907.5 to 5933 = 0.97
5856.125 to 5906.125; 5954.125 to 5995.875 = 1.08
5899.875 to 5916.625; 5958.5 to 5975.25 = 1.04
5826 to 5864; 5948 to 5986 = 0.99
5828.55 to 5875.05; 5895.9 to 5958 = 0.96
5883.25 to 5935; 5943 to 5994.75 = 1.08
